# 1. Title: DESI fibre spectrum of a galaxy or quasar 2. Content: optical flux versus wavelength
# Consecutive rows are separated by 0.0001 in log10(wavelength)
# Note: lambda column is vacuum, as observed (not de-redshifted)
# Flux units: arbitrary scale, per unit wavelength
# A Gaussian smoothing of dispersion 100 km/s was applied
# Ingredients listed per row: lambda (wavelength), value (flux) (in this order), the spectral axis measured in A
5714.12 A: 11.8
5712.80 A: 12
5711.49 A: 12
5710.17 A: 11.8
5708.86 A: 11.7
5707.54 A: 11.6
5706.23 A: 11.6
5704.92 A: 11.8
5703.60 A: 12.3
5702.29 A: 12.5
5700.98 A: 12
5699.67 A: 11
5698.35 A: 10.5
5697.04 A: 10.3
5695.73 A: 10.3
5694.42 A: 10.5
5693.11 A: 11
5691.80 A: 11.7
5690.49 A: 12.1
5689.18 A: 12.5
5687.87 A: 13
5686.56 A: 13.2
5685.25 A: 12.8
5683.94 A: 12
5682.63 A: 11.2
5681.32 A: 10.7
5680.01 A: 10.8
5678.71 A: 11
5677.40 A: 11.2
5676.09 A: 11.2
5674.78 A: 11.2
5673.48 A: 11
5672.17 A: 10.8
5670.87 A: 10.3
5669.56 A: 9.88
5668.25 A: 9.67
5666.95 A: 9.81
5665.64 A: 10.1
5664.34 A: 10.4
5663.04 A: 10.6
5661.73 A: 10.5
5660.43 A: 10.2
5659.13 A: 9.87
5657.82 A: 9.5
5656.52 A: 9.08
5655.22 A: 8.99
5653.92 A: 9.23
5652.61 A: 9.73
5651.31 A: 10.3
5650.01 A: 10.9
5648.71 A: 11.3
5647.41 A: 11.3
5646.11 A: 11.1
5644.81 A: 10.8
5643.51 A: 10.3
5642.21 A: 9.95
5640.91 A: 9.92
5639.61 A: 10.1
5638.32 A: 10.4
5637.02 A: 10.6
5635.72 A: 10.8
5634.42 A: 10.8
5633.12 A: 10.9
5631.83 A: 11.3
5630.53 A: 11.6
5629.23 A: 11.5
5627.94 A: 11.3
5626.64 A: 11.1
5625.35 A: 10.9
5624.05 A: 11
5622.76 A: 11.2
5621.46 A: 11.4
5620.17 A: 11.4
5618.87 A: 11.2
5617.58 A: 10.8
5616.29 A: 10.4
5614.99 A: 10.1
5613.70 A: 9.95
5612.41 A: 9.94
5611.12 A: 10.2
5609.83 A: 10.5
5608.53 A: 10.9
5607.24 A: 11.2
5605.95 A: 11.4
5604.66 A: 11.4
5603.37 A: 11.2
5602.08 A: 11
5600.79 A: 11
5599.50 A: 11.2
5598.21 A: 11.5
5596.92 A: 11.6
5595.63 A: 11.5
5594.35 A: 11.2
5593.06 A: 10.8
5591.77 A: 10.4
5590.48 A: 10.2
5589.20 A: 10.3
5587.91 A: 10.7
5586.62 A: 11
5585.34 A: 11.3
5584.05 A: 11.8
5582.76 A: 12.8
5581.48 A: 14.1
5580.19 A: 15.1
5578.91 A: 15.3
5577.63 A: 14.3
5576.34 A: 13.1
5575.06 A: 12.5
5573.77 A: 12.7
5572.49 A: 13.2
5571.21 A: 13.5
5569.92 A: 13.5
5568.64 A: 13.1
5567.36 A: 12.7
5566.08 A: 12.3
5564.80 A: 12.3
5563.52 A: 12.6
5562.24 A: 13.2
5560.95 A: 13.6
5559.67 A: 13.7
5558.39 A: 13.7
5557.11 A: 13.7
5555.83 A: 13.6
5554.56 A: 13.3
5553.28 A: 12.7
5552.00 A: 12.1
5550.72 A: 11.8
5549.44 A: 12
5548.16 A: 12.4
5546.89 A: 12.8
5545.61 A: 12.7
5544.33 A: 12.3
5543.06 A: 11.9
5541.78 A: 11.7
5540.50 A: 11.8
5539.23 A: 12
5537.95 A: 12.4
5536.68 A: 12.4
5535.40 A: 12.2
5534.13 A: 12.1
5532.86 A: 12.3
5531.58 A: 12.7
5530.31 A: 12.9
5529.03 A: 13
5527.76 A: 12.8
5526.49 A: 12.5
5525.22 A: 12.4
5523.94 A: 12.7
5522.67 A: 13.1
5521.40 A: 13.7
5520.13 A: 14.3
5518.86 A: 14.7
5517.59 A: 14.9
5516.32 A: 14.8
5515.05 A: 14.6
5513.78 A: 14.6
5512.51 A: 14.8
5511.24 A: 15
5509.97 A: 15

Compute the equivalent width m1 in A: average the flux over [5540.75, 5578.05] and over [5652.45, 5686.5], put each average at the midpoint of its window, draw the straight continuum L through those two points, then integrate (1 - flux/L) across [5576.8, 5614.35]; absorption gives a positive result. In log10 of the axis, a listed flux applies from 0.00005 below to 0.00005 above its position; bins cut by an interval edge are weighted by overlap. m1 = 1.8 A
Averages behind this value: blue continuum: 12.8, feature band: 11.5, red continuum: 10.5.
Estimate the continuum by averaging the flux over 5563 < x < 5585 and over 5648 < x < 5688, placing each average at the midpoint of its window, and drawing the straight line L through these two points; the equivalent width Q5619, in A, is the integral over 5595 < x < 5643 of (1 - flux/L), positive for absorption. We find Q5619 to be 4.3 A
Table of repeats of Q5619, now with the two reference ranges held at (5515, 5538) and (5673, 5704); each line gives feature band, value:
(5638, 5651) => 1.5 A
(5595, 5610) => 1.4 A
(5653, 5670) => 2.8 A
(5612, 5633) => 2.1 A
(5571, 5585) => -0.9 A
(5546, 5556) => 0.3 A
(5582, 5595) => 1.5 A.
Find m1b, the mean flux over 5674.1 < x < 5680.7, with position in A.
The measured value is 11.1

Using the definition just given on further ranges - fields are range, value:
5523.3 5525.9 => 12.5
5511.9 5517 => 14.7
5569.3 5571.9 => 13.5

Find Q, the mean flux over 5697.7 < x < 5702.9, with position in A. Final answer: 11.5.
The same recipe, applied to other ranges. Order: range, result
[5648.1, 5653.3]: 10.5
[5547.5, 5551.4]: 12.1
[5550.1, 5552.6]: 11.9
